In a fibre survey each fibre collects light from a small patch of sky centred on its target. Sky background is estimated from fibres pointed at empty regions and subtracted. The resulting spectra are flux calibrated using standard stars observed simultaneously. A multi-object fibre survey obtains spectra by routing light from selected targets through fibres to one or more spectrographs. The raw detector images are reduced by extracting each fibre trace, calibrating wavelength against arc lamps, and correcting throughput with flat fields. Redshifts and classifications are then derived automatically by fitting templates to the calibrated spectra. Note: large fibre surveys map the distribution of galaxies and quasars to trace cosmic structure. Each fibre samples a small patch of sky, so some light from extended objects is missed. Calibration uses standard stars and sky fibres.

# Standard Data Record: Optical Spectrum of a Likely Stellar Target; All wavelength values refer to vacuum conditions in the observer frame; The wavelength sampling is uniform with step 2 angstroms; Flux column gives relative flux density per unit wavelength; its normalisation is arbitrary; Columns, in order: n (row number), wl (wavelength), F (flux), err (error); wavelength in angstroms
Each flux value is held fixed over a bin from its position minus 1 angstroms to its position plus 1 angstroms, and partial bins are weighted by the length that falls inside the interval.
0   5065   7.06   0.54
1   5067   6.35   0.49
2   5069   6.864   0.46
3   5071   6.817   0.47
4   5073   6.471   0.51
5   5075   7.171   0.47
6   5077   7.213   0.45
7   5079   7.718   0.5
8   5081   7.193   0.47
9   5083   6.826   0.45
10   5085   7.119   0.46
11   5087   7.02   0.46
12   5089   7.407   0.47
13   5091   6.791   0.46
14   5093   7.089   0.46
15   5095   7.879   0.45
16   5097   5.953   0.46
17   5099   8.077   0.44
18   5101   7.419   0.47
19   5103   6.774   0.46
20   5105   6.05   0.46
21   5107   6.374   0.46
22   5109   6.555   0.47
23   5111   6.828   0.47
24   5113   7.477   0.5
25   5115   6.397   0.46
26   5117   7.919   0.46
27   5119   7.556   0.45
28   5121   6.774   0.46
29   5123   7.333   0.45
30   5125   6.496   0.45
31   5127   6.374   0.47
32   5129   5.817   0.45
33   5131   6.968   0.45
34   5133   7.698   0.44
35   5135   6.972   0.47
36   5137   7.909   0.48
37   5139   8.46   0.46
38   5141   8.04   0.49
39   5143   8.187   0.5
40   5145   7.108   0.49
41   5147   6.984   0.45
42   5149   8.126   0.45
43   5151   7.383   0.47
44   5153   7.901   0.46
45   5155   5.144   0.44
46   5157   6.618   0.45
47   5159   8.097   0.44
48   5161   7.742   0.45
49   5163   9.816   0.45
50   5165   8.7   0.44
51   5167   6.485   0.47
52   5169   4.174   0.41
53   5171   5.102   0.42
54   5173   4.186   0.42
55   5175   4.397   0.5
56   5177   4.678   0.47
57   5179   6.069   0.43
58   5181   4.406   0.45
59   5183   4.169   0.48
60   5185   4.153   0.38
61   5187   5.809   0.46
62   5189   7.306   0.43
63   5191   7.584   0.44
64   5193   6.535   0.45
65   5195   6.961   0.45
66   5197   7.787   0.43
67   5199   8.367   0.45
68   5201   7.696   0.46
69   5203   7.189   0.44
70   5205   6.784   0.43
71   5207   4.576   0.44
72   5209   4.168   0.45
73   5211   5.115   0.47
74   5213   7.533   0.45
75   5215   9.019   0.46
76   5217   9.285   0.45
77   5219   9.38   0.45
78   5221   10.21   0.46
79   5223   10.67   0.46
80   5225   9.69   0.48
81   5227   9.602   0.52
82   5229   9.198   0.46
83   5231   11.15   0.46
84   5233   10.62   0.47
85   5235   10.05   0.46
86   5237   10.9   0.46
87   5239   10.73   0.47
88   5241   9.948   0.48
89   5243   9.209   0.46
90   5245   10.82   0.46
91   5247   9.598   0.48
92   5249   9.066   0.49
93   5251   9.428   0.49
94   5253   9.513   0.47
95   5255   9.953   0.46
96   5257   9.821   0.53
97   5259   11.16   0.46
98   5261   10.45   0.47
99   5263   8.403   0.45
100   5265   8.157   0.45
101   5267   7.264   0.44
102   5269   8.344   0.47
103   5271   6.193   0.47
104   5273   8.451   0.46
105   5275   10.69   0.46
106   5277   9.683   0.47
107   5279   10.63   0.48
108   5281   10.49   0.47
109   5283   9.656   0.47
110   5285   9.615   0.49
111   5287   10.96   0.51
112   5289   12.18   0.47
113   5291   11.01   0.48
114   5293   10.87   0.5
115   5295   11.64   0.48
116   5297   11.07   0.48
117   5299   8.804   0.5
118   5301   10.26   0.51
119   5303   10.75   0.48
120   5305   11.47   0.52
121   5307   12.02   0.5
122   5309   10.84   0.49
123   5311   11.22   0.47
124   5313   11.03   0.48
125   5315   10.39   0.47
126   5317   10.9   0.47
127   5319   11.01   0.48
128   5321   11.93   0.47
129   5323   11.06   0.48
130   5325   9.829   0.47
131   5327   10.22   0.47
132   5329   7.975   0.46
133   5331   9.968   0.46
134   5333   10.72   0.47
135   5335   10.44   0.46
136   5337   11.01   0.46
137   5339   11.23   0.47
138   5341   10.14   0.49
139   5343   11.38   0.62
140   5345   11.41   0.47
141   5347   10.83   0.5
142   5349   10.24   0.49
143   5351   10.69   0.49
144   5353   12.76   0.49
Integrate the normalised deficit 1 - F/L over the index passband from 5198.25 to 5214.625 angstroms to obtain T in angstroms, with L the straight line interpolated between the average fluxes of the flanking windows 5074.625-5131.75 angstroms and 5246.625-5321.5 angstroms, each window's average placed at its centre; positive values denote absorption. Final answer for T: 4.2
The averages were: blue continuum 6.98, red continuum 10.1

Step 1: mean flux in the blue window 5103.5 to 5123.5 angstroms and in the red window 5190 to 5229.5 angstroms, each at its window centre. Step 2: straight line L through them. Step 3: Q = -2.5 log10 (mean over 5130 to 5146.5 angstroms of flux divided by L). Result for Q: -0.07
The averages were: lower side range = 6.91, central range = 7.65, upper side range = 7.85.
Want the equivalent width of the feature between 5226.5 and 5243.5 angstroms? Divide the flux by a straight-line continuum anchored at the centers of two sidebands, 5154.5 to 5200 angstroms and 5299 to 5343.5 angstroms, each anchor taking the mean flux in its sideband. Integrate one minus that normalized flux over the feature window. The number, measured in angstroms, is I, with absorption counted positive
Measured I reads -4.6 angstroms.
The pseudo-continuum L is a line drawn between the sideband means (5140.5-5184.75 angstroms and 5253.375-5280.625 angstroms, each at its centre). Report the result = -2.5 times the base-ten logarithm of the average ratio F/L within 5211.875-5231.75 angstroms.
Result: -0.19 mag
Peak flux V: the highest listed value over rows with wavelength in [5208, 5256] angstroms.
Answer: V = 11.15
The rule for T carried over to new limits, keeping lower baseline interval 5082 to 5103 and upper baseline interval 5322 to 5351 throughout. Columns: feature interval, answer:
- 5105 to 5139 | 2.5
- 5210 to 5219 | 0.9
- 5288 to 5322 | -3.3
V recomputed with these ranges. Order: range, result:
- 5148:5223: 10.67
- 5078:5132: 8.077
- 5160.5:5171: 9.816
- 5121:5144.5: 8.46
